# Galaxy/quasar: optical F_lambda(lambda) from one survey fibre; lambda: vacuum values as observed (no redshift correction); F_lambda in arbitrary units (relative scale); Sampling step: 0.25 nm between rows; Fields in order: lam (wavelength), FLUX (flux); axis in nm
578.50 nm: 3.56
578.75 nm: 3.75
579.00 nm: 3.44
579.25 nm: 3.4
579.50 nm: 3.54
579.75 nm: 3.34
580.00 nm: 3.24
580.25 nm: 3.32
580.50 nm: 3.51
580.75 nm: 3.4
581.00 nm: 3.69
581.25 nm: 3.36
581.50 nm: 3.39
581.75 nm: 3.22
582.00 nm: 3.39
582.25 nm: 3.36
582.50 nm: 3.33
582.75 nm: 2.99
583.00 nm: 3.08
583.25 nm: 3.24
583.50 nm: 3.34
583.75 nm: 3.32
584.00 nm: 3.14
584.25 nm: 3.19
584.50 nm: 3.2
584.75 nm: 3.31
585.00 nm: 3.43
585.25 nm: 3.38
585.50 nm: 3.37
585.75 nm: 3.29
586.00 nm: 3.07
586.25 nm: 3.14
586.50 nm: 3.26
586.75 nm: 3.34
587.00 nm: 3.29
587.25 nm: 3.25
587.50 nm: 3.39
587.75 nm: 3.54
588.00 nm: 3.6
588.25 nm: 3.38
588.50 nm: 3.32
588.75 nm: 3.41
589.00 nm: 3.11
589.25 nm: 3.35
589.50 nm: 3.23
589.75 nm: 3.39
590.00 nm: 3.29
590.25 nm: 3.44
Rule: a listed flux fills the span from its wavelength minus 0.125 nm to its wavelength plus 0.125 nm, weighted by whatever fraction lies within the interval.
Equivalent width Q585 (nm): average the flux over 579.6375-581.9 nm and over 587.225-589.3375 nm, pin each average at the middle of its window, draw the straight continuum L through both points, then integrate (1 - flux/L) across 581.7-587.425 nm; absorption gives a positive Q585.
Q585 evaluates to 0.21 nm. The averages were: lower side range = 3.39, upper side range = 3.38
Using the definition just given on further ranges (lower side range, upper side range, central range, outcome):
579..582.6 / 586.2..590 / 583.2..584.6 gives 0.05 nm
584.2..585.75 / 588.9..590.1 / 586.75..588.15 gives -0.05 nm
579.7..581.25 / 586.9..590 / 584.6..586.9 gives 0.06 nm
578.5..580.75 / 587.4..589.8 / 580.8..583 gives 0.06 nm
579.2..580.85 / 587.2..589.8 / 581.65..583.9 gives 0.09 nm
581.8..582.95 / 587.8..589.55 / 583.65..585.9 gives 0.00 nm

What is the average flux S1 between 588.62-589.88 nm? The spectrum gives 3.3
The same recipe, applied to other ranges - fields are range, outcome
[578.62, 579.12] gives 3.6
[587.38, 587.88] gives 3.47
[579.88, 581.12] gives 3.43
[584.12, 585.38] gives 3.3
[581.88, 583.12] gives 3.23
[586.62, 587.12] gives 3.31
